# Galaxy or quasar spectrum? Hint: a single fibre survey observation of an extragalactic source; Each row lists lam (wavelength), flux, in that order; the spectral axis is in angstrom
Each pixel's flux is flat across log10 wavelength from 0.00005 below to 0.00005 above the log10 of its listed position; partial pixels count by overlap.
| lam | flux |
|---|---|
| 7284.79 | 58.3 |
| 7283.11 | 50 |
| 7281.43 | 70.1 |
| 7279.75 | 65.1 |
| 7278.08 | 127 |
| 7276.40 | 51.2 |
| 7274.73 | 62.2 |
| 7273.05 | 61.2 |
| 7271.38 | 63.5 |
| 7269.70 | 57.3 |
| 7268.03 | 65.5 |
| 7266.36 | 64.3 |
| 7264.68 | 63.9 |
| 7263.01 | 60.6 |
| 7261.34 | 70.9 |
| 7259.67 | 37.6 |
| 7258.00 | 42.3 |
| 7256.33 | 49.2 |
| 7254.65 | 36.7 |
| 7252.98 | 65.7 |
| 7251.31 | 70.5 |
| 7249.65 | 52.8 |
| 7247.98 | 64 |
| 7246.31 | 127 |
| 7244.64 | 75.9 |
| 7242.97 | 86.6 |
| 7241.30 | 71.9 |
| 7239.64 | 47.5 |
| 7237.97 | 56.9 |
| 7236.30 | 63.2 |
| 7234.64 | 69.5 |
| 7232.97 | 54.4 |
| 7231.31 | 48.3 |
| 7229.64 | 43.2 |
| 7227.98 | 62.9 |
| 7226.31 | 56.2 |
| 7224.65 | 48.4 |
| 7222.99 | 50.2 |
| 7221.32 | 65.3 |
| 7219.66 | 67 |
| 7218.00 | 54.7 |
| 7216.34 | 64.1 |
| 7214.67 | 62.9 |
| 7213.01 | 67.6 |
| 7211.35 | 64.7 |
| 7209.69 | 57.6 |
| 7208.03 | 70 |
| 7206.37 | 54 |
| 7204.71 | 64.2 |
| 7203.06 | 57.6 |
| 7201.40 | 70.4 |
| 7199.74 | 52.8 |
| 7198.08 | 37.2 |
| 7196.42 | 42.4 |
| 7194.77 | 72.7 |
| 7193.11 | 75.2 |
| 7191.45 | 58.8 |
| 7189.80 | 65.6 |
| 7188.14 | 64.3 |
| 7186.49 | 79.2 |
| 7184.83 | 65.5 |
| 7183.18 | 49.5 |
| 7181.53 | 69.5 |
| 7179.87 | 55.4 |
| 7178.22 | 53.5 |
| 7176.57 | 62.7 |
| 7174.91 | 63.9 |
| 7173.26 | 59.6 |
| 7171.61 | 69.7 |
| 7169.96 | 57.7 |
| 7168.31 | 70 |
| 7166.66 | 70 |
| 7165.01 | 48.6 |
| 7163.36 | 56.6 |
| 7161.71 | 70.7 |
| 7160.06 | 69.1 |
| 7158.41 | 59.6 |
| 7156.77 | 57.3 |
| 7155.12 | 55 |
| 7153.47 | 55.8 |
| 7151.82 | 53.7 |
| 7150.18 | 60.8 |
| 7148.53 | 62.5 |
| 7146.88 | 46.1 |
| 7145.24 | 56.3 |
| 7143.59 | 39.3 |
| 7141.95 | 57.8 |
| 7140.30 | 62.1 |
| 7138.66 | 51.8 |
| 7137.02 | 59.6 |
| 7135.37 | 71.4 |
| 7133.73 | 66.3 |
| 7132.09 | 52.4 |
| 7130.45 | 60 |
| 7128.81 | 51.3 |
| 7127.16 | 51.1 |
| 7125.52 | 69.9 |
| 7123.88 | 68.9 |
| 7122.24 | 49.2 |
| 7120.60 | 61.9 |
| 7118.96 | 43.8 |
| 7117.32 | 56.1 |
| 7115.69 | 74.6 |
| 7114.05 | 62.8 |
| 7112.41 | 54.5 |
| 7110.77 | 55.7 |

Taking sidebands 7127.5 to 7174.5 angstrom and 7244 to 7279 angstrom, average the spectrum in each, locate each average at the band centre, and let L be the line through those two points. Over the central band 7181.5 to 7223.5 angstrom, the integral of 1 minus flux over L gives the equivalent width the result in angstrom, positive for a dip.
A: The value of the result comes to 0.2 angstrom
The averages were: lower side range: 58.9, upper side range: 65.2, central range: 61.6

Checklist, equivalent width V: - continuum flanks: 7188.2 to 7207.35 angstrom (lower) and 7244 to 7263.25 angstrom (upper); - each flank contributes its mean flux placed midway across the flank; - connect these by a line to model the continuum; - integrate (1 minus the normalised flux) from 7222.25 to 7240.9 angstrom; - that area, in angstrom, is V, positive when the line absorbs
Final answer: 1.9 angstrom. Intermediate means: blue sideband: 59.5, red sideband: 62.7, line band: 55.1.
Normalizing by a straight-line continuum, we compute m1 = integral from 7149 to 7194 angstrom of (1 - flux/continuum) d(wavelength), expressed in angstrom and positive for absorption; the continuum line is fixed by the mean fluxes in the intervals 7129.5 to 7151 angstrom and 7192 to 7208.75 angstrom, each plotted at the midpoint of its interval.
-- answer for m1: -2.8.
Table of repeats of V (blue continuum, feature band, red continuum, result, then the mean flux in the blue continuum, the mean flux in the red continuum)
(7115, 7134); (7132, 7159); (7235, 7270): 1.04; 58.5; 63.5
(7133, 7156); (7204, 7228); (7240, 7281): 0.80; 57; 66.2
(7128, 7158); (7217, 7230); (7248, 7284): 0.70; 56.7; 61.4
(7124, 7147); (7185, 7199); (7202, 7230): -0.69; 57.5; 59.8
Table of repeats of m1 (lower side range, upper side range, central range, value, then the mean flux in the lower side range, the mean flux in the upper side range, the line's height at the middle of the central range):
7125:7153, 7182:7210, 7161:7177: -1.0 angstrom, 57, 61.2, 59.2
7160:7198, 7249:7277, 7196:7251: -1.9 angstrom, 62.4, 57.5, 59.8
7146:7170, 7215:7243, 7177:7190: -0.7 angstrom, 59.6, 58.7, 59.3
